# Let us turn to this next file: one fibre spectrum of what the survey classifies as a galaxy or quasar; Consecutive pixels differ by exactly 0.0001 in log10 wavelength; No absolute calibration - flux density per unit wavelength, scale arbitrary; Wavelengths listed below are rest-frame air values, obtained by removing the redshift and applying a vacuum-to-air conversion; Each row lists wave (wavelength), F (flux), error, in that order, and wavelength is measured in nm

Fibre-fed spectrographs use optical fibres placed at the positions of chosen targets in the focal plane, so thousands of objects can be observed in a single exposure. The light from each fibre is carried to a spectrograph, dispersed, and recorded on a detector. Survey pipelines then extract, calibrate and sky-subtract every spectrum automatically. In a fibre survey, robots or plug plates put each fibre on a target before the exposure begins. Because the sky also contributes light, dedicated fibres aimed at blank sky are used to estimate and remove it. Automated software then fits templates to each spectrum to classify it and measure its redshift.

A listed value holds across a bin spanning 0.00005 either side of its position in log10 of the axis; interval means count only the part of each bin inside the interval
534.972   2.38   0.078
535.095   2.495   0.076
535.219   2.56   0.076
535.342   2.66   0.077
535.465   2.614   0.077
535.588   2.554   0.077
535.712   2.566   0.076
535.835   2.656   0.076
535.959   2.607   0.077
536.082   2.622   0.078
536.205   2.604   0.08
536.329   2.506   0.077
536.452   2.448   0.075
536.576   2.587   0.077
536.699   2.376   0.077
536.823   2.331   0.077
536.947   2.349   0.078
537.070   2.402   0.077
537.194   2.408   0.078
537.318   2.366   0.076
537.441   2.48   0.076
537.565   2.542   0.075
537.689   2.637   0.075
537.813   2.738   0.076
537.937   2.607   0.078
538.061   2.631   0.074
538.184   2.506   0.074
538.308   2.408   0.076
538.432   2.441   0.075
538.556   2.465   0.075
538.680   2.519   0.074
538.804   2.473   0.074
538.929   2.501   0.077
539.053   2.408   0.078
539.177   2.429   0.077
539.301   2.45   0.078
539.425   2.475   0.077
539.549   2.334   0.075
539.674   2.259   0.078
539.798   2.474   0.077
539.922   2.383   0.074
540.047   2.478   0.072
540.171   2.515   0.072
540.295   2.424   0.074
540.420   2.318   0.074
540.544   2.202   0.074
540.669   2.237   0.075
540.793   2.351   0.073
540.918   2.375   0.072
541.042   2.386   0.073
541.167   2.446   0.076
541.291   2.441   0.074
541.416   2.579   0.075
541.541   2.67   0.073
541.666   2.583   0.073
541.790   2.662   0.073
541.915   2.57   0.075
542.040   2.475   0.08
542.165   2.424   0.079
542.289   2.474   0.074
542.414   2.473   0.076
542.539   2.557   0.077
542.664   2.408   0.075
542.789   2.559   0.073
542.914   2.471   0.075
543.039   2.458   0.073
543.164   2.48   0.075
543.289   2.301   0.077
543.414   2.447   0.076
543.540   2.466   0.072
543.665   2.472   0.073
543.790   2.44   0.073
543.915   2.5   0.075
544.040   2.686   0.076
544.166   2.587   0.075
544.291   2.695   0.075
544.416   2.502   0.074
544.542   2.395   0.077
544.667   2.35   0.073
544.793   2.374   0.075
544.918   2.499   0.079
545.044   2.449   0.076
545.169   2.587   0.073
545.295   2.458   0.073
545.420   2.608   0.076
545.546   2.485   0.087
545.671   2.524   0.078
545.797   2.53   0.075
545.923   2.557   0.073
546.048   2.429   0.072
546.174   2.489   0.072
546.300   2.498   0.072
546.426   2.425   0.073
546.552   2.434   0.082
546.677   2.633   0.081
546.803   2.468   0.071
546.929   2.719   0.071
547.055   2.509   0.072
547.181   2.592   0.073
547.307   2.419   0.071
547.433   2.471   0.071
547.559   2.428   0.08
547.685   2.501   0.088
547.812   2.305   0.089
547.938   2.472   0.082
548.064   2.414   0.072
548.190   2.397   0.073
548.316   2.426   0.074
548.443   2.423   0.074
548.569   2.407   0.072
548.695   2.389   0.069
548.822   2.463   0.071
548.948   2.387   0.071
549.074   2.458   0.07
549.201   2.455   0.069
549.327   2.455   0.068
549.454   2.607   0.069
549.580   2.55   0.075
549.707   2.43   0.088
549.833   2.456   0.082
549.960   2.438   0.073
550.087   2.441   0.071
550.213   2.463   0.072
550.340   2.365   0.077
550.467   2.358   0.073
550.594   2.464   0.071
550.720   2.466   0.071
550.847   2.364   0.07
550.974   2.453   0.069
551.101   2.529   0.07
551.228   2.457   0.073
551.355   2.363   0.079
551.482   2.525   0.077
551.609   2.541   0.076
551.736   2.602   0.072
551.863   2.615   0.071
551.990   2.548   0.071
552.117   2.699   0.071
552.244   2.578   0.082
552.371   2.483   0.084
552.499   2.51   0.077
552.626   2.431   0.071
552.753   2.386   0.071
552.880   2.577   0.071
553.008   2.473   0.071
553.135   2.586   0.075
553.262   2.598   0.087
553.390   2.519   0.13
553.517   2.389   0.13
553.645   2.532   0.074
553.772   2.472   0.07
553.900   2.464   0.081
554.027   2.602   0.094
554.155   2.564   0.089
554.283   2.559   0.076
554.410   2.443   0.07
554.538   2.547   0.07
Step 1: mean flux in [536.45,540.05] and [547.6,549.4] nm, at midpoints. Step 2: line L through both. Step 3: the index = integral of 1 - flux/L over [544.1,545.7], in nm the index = -0.041 nm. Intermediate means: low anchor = 2.46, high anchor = 2.43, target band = 2.5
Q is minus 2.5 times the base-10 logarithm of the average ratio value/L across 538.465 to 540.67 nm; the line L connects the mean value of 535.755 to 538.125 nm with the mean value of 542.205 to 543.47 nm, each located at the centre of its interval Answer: 0.037 mag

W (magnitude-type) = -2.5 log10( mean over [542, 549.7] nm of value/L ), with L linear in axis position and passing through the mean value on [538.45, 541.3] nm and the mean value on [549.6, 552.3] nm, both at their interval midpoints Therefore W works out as -0.01 mag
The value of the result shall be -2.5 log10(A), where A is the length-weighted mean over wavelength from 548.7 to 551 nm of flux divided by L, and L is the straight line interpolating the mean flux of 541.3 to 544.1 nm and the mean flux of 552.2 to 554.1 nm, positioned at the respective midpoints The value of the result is 0.03 mag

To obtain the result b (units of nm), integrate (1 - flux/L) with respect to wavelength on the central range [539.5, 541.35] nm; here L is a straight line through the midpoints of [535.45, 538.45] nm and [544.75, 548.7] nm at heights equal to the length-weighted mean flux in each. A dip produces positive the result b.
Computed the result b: 0.10 nm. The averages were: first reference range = 2.52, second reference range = 2.48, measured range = 2.38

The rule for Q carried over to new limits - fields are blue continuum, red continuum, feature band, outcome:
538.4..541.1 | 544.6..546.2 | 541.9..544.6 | -0.02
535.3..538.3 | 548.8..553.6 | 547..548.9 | 0.02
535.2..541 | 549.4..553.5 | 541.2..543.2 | -0.02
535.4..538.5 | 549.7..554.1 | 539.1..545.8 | 0.02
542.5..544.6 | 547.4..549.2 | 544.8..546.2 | -0.02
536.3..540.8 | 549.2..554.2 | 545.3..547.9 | -0.01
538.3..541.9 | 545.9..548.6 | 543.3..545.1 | -0.01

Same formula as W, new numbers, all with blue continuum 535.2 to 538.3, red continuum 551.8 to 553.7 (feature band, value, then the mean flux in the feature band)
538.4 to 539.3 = 0.03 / 2.46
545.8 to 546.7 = 0.02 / 2.49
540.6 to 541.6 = 0.04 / 2.43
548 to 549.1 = 0.05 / 2.42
